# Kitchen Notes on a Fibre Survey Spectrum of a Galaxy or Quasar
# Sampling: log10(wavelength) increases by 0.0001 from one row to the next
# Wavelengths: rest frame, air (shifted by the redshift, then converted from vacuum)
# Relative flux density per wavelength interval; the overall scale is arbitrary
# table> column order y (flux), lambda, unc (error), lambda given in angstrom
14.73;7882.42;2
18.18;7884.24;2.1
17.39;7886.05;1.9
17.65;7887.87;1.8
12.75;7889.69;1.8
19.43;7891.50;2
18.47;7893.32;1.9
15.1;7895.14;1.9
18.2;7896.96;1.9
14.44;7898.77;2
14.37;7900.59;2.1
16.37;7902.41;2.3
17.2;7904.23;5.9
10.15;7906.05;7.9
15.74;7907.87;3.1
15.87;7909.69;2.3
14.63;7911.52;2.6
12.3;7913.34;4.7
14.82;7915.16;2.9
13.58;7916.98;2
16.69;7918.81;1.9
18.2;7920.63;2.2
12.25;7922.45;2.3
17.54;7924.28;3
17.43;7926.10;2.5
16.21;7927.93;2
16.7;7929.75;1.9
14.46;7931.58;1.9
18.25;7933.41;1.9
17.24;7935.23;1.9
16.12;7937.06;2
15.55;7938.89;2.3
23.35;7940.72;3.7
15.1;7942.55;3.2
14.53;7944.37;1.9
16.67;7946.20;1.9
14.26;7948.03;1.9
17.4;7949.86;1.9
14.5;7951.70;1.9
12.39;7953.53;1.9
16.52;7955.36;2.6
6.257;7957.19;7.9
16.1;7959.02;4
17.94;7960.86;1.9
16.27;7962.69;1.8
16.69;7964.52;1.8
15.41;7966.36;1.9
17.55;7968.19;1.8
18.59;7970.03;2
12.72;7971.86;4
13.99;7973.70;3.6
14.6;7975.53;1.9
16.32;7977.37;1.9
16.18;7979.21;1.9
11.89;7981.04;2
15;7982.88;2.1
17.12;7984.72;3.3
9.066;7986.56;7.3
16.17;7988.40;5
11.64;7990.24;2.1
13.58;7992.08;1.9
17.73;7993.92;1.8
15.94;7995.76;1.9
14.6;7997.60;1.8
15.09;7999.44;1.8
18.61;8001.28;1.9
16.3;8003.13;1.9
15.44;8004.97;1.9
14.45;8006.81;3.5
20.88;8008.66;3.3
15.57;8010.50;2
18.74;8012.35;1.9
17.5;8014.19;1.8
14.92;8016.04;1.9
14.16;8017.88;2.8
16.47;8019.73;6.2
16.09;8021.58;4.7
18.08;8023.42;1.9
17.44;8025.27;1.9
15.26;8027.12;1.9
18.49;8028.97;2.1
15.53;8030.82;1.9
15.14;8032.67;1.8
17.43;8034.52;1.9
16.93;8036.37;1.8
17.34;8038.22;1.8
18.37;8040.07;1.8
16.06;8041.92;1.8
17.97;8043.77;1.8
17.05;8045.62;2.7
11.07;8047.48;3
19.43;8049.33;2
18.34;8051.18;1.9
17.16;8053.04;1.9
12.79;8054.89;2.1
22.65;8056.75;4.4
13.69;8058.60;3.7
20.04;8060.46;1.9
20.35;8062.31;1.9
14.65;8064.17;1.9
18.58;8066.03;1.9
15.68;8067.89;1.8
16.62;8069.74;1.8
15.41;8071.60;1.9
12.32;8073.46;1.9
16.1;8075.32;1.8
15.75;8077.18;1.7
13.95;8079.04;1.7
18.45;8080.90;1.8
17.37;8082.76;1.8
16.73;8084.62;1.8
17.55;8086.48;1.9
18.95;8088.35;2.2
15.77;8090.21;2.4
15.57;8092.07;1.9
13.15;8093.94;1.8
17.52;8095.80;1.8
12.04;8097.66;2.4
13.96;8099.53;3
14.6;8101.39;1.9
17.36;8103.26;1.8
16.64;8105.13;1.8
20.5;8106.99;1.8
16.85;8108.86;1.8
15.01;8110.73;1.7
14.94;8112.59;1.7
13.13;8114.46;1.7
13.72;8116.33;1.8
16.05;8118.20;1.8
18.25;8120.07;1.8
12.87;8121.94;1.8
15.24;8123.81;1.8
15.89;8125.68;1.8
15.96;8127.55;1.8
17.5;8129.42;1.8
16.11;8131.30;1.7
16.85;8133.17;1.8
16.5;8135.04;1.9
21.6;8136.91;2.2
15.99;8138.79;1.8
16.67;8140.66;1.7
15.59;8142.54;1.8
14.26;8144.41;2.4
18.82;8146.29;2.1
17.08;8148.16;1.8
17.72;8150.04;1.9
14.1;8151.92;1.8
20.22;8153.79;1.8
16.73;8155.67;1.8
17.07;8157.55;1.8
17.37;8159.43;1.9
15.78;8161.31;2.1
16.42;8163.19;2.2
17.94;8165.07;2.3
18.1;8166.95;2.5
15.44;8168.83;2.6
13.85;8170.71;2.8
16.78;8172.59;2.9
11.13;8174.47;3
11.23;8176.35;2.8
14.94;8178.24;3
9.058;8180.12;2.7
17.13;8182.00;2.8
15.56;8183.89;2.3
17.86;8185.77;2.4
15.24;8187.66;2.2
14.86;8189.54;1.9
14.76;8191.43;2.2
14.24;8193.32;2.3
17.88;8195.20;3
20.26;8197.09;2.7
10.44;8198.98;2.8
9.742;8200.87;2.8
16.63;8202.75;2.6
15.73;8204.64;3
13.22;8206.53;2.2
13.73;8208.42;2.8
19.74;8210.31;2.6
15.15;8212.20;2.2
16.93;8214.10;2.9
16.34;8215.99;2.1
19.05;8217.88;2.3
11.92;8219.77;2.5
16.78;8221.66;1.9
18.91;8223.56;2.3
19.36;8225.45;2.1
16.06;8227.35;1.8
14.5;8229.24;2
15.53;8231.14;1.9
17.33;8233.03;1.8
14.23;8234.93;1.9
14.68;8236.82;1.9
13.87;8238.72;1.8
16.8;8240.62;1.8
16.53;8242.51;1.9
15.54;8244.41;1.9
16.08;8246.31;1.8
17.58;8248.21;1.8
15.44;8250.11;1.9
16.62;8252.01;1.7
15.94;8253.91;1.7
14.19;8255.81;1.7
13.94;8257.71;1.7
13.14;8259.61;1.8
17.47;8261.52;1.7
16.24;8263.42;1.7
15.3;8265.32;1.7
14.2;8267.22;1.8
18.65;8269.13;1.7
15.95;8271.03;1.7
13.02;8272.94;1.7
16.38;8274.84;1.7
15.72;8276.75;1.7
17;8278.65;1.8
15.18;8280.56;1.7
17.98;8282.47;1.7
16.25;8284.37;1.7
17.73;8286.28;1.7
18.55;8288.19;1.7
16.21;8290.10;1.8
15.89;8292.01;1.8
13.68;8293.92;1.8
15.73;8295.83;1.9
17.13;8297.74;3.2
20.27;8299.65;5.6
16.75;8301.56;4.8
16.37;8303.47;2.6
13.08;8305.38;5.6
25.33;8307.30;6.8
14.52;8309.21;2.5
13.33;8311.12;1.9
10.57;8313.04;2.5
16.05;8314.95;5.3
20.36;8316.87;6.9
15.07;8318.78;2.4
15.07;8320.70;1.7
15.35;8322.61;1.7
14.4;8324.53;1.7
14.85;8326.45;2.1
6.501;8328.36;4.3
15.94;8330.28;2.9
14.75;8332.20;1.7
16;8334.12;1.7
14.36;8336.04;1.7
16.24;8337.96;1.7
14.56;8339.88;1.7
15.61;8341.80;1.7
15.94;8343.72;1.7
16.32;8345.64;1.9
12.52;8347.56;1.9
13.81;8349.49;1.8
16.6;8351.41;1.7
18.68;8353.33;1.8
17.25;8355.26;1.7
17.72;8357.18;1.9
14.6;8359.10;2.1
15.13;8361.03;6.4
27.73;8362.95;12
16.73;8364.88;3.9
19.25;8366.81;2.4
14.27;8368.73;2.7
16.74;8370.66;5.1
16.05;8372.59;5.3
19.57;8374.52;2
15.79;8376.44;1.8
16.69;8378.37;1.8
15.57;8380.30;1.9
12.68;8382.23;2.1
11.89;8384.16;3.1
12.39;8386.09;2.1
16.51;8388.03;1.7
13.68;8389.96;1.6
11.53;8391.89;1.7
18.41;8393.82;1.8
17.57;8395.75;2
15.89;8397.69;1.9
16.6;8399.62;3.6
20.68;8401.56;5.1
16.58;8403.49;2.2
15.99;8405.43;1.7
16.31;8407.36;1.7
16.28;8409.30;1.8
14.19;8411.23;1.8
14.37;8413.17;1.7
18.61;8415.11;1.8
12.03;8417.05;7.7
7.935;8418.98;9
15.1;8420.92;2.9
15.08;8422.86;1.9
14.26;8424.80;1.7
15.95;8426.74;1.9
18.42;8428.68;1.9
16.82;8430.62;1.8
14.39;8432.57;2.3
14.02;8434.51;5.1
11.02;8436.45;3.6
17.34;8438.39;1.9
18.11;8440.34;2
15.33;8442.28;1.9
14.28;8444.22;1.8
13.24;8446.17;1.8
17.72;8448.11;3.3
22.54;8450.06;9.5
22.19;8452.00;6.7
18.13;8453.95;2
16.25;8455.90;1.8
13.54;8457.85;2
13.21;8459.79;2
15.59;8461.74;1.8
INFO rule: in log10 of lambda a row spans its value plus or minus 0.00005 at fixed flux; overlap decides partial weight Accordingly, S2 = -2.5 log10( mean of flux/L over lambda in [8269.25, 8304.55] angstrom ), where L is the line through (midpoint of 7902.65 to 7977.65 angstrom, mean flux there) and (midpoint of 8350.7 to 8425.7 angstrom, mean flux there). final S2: -0.04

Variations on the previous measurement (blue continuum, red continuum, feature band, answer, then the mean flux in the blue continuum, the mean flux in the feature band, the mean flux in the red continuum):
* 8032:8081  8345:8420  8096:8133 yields 0.06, 16.6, 15.7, 15.9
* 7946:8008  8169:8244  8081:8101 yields -0.05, 15.1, 15.9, 15.3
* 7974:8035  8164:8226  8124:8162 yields -0.09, 15.8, 16.9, 15.4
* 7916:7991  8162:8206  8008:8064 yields -0.11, 15.5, 17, 15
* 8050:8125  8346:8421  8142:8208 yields 0.04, 16.2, 15.5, 15.9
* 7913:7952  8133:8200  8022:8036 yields -0.05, 16.1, 16.7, 16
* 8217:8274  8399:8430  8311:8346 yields 0.06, 15.8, 14.8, 15.5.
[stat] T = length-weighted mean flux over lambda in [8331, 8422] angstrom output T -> 15.8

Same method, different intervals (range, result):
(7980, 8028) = 15.7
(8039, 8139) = 16.3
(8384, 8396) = 14.6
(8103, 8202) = 15.9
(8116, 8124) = 15.3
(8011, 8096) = 16.6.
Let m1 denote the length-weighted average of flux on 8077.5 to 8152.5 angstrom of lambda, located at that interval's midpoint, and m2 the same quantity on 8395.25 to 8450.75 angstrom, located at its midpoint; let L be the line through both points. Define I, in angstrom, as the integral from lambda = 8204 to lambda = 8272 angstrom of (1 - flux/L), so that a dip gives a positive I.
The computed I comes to 0.3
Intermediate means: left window 16.2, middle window 15.9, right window 15.7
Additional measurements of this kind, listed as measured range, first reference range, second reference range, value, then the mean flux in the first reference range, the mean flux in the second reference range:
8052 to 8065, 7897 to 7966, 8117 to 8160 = -0.9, 15.5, 16.7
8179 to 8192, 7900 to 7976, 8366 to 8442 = 0.5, 15.5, 15.5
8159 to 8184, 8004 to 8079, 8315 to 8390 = 2.0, 16.6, 15.8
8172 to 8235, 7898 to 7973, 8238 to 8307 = 2.5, 15.6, 16.1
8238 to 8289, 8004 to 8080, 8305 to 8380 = 0.6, 16.6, 16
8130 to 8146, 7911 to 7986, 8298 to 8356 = -1.3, 15.6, 15.6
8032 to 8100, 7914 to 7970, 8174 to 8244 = -3.5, 15.9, 15.4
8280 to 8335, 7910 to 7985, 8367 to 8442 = -1.3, 15.6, 15.4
